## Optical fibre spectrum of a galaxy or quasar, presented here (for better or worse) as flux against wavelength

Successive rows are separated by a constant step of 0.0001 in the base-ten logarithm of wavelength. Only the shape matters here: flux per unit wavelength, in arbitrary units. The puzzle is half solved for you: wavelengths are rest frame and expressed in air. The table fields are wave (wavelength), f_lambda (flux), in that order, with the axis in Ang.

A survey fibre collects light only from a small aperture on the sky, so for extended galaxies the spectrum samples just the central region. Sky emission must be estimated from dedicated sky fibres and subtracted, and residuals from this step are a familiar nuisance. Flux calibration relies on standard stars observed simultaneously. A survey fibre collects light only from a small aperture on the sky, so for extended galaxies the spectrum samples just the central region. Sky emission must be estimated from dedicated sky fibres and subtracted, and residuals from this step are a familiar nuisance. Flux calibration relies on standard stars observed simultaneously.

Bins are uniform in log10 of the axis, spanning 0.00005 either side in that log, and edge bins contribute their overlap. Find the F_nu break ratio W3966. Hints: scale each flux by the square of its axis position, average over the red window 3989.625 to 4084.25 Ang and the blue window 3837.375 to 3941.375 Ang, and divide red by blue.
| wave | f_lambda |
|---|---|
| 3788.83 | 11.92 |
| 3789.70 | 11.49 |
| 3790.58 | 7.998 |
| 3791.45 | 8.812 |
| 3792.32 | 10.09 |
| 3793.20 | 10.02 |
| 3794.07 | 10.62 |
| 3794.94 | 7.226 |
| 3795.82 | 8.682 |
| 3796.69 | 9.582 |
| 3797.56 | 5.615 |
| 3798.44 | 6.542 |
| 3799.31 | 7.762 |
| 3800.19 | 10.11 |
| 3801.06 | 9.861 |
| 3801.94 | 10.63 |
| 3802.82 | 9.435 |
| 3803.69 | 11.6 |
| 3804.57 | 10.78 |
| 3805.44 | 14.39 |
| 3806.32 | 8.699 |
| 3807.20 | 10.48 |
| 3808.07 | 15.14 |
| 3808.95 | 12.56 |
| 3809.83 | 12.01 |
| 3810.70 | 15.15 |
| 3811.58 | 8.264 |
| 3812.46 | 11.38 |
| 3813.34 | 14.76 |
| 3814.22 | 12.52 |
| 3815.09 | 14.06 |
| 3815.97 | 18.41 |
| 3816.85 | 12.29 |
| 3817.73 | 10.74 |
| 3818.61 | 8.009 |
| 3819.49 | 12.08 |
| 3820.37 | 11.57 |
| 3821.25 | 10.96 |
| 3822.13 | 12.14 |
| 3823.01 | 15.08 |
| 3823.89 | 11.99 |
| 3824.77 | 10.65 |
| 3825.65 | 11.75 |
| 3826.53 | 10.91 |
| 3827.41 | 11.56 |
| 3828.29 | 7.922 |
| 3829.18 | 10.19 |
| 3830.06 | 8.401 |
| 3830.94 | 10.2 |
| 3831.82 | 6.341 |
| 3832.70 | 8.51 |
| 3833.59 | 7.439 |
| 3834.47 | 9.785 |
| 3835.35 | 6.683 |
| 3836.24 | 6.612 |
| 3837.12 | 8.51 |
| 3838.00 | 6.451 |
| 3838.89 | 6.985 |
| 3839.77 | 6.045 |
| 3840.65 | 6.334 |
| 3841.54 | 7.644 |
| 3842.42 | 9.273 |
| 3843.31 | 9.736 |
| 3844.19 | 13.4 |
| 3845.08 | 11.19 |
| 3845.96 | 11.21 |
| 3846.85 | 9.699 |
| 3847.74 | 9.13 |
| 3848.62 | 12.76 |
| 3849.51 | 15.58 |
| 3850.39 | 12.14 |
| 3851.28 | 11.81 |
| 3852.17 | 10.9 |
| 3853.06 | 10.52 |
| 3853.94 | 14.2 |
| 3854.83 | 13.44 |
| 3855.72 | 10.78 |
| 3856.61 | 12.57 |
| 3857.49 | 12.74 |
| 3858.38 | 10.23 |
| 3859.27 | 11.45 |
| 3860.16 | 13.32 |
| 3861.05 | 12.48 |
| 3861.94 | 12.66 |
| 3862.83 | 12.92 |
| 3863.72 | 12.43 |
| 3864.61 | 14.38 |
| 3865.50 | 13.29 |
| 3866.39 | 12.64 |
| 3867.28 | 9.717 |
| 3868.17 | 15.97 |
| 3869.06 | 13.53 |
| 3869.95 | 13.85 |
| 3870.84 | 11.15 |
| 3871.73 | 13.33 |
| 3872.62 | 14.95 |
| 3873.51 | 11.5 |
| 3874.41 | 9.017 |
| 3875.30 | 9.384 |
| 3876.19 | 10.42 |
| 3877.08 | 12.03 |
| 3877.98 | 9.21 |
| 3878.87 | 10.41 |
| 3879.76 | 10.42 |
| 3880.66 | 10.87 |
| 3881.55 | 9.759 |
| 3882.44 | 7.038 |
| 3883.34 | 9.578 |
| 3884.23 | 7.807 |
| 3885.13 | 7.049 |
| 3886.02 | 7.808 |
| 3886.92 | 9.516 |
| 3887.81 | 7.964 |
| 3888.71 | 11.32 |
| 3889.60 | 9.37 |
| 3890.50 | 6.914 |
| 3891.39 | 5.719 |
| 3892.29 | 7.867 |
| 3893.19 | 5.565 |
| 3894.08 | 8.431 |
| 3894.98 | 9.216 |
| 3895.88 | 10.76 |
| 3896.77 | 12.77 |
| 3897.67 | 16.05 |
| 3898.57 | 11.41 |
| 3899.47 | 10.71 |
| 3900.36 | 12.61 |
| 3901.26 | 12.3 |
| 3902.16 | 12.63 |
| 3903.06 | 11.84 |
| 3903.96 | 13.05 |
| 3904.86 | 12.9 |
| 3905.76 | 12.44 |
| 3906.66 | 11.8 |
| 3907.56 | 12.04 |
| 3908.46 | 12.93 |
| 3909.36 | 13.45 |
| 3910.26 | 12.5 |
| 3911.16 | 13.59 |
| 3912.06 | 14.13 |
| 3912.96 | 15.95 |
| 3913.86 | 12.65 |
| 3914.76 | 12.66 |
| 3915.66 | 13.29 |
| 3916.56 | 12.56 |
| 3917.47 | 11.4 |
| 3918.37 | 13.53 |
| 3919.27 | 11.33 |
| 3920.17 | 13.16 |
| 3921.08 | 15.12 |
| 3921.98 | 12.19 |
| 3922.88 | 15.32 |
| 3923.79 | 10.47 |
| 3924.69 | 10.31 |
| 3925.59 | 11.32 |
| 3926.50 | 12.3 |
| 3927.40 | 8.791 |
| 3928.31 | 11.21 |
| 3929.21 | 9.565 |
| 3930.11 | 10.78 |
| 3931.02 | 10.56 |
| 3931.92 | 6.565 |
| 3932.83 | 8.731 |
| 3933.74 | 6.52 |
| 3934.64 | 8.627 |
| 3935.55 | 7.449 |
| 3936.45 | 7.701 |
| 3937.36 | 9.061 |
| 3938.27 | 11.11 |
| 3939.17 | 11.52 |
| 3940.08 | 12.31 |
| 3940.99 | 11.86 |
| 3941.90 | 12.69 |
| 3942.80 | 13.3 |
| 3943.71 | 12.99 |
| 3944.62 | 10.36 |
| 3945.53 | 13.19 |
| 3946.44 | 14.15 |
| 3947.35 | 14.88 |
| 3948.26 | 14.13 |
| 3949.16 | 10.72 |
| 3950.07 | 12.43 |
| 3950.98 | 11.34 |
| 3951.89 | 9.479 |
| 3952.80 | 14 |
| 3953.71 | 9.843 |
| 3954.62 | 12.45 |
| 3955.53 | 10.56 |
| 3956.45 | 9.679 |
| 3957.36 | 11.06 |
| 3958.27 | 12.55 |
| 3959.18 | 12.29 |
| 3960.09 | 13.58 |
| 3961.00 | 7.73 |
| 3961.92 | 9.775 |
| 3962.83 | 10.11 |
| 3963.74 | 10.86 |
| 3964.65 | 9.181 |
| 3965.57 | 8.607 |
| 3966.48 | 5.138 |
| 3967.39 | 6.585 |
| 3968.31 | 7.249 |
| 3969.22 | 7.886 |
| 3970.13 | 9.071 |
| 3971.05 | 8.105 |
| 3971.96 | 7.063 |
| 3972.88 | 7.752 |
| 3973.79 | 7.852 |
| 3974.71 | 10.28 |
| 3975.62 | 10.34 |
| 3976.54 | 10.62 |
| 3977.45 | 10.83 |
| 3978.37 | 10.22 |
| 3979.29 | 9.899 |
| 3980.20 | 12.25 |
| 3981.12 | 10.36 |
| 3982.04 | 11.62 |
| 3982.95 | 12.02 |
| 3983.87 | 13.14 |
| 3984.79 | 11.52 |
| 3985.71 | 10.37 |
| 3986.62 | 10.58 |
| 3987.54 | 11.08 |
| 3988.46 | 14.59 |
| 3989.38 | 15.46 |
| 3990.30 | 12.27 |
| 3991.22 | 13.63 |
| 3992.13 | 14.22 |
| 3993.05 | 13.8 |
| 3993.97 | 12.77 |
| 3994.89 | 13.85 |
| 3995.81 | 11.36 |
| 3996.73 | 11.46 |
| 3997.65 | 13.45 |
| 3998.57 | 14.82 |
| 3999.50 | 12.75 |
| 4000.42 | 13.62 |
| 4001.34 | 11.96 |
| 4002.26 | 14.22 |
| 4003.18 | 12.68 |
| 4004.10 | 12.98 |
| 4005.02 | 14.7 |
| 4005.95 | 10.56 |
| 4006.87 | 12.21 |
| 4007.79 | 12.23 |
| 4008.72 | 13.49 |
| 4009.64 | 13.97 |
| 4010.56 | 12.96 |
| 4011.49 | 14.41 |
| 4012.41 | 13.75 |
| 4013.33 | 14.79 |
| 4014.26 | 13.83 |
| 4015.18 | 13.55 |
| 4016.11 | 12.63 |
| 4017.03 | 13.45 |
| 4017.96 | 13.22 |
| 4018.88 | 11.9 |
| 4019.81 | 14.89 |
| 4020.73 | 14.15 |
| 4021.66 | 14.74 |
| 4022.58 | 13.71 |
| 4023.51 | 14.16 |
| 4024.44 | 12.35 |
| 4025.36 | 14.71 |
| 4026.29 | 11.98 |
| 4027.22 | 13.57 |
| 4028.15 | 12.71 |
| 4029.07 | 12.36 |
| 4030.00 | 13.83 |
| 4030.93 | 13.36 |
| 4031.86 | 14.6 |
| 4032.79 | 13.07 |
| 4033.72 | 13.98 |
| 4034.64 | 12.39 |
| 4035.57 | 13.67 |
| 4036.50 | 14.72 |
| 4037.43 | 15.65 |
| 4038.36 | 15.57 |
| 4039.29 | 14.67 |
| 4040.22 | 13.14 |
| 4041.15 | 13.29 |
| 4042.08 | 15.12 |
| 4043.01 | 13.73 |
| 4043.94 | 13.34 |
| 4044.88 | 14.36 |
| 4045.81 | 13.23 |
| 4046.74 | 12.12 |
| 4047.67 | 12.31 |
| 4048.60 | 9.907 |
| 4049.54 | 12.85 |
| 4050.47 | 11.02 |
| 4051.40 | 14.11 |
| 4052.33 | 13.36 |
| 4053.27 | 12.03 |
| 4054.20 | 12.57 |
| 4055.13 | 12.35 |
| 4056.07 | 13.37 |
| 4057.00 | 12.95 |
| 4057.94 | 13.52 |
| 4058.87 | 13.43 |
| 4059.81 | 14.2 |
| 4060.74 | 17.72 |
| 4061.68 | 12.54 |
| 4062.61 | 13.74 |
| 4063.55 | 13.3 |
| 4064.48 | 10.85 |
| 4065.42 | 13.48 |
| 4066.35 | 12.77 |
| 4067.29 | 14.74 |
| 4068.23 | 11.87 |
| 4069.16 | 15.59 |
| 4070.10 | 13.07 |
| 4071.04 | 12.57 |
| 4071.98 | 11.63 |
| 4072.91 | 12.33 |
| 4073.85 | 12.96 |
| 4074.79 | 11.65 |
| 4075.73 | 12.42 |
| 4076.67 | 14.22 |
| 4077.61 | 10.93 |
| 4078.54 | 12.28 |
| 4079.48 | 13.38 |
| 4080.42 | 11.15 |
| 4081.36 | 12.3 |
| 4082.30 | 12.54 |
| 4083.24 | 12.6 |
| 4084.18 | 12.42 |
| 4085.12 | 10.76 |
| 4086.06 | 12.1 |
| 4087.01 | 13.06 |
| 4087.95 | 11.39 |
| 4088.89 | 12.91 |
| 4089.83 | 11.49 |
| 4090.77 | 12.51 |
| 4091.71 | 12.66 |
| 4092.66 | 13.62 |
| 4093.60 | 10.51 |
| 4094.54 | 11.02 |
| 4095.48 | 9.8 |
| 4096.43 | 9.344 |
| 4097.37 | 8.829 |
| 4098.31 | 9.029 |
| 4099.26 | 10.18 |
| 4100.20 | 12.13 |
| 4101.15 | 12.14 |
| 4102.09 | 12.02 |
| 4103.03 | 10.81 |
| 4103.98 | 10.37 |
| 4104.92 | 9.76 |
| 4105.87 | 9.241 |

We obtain 1.3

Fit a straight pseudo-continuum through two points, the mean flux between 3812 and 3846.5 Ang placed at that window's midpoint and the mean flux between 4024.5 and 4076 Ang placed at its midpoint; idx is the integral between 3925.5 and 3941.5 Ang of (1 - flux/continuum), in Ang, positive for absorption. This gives 2.6 Ang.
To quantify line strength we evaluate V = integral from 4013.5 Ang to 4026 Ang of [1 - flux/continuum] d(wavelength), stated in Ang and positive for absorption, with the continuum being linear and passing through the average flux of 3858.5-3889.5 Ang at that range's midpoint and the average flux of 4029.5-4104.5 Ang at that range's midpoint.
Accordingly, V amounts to -1.4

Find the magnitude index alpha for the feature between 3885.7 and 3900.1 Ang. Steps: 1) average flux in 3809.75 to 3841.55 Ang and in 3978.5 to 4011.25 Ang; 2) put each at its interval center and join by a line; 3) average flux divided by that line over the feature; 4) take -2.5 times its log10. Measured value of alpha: 0.179 mag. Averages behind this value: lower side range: 10.3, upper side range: 12.6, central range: 9.52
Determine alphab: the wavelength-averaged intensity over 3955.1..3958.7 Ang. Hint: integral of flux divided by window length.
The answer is 10.9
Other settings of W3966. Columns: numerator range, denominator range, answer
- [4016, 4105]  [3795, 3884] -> 1.31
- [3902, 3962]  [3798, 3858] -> 1.15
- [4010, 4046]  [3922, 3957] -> 1.30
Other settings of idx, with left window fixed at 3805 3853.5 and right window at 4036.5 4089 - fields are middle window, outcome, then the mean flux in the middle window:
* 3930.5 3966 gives 3.0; 10.9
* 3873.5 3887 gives 2.1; 9.42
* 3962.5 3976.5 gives 4.2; 8.46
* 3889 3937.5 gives 1.5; 11.2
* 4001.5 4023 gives -1.6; 13.4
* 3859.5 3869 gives -1.6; 13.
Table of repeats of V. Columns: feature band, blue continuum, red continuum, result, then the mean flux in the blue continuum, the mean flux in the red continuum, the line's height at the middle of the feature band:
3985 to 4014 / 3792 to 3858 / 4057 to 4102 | -3.2 Ang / 10.6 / 12.3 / 11.8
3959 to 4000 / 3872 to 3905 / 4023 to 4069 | 4.1 Ang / 10.2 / 13.4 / 12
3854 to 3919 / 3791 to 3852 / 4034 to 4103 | -3.0 Ang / 10.4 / 12.6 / 11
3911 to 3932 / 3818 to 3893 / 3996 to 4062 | -1.0 Ang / 10.5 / 13.4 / 11.6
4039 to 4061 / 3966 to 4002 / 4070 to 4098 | -3.0 Ang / 11.1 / 11.9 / 11.6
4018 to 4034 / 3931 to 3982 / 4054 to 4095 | -2.5 Ang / 10.3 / 12.7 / 11.7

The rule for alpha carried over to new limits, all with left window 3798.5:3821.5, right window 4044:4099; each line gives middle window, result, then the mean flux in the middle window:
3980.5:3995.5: -0.03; 12.6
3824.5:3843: 0.35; 8.47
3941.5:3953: -0.05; 12.6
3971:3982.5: 0.23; 9.85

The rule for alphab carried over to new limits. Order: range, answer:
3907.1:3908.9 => 12.5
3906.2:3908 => 11.9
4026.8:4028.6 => 13.1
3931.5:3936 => 7.58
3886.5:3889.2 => 9.62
